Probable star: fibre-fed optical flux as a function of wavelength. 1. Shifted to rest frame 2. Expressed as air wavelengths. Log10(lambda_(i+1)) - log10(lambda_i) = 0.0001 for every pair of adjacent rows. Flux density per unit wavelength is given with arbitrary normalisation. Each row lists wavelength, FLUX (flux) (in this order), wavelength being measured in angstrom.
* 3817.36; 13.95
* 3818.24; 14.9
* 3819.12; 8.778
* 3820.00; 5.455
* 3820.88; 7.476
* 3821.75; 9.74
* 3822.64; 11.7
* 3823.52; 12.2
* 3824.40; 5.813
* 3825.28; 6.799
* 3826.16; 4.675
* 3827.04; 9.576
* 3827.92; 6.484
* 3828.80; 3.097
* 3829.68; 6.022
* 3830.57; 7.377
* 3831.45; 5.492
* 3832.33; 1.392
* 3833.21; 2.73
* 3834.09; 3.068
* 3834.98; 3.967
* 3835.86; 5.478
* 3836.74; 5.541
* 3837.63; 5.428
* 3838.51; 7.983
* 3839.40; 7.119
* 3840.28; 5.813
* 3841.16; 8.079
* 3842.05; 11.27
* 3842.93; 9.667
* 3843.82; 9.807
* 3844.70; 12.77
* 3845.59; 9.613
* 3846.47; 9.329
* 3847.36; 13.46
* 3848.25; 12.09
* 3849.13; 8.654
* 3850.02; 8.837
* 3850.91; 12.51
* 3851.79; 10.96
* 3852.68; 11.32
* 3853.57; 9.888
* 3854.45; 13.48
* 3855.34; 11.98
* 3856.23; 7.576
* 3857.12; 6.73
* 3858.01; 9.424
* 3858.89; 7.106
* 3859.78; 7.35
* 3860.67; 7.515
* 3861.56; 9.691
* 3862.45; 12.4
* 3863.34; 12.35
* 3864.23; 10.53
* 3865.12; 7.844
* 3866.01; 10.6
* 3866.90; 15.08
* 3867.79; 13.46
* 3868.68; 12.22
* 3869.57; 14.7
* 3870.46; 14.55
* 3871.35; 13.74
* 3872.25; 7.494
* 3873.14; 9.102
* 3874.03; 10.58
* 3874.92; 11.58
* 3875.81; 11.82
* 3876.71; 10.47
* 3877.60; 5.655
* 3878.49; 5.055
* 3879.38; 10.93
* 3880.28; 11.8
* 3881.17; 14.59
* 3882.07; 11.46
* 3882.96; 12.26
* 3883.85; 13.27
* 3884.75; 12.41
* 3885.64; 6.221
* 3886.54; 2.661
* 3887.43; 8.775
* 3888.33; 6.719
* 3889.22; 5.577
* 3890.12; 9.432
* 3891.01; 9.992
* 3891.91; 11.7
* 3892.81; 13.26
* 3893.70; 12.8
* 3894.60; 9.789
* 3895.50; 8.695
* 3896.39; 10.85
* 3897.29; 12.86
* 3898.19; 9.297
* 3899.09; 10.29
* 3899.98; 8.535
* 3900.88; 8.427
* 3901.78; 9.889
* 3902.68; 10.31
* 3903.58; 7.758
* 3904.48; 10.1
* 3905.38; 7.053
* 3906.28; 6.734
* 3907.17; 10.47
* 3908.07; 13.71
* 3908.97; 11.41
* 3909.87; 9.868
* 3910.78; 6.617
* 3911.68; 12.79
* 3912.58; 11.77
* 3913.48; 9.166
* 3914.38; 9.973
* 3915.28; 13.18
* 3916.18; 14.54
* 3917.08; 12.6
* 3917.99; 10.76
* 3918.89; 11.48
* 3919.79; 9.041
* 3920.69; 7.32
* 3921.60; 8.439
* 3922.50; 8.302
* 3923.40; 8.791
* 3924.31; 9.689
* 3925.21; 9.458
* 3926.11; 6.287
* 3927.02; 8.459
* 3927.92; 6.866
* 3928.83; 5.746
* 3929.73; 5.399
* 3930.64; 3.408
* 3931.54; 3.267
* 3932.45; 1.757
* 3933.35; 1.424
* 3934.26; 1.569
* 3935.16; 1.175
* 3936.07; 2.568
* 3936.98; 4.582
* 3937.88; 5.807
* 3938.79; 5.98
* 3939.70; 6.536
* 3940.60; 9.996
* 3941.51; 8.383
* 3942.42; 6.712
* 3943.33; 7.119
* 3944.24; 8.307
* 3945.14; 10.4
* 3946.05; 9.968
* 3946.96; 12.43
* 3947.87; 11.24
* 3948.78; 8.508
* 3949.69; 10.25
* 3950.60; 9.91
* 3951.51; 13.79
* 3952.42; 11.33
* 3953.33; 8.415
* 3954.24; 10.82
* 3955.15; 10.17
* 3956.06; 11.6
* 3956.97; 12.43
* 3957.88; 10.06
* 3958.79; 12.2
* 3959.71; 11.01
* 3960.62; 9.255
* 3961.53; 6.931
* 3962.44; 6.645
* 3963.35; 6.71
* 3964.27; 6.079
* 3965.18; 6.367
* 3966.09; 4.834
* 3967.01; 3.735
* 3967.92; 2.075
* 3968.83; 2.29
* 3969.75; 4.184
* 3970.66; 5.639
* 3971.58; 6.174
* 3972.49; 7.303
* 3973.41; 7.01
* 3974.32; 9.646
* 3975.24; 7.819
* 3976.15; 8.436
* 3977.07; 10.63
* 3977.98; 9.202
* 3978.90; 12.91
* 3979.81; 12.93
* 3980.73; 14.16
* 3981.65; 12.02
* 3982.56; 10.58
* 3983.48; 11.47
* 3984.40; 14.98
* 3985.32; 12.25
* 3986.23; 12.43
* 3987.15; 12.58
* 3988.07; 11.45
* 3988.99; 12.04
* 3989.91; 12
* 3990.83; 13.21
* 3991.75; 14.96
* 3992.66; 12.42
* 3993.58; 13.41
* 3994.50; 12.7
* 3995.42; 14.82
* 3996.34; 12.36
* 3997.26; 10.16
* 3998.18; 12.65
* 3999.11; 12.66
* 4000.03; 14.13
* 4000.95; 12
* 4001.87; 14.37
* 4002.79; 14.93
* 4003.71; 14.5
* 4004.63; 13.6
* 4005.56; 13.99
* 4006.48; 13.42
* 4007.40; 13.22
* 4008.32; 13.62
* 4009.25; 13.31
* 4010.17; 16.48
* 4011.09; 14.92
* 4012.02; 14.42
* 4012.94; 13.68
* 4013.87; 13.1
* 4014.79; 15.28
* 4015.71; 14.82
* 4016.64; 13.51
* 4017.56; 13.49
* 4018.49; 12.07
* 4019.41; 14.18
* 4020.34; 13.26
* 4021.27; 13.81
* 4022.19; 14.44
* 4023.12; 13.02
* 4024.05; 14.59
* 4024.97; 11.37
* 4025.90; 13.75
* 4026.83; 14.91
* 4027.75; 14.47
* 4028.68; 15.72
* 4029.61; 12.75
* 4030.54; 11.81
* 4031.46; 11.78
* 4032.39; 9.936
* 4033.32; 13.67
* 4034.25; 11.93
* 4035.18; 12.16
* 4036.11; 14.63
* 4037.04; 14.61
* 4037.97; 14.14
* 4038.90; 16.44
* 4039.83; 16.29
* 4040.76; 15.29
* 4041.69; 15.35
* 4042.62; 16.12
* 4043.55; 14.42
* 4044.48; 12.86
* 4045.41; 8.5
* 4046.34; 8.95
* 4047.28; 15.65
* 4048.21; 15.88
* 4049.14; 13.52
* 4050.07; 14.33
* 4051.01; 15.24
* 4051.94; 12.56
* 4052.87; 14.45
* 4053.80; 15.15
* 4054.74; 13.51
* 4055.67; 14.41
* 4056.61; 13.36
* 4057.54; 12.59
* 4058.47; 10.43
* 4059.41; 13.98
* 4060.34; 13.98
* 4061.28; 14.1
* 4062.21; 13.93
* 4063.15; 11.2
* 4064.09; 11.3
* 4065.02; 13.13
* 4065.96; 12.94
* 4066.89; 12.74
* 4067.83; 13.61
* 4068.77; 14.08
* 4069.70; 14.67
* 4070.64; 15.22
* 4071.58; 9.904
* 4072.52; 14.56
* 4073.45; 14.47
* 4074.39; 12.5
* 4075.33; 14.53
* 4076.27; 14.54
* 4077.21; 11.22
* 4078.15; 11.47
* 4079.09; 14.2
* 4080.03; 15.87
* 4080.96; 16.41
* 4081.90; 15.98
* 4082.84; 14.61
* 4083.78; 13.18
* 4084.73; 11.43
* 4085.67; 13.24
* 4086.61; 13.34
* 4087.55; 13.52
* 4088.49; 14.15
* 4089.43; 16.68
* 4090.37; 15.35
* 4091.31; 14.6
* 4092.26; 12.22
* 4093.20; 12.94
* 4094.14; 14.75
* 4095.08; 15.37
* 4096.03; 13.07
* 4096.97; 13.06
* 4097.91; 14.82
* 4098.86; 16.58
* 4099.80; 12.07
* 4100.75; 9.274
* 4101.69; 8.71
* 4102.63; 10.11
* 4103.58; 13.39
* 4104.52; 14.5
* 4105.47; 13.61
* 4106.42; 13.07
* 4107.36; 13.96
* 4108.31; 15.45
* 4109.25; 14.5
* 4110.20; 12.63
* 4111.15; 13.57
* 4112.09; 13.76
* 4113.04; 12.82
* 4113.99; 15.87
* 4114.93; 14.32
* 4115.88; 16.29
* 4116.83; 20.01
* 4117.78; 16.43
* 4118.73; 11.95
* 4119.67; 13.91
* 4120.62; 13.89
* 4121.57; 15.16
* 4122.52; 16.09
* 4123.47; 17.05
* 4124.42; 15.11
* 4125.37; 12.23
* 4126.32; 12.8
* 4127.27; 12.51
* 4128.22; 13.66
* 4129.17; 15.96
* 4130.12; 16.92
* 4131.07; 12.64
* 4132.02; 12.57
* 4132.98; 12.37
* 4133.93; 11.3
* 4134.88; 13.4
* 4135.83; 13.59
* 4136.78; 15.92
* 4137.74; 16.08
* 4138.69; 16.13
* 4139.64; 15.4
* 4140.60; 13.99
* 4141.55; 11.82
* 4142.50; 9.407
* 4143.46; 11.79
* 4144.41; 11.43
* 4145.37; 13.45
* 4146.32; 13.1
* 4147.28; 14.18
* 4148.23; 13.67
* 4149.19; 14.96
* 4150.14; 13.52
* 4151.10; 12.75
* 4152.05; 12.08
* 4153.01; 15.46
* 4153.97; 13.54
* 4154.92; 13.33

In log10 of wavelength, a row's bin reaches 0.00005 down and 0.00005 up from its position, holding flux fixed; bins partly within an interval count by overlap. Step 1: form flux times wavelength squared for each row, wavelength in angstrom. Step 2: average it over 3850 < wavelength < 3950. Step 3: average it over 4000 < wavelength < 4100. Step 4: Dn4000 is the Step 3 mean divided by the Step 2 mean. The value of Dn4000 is 1.60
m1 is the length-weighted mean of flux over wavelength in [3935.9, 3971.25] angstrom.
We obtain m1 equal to 8.12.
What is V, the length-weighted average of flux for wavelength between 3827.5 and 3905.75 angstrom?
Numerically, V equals 9.36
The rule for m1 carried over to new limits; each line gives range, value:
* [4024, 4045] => 13.8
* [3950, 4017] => 11.1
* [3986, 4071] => 13.5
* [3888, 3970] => 8.52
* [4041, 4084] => 13.6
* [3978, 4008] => 12.9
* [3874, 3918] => 10.1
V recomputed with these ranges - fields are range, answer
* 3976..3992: 12.2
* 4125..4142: 13.9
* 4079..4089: 14.2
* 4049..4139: 13.8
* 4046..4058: 13.9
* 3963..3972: 4.78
